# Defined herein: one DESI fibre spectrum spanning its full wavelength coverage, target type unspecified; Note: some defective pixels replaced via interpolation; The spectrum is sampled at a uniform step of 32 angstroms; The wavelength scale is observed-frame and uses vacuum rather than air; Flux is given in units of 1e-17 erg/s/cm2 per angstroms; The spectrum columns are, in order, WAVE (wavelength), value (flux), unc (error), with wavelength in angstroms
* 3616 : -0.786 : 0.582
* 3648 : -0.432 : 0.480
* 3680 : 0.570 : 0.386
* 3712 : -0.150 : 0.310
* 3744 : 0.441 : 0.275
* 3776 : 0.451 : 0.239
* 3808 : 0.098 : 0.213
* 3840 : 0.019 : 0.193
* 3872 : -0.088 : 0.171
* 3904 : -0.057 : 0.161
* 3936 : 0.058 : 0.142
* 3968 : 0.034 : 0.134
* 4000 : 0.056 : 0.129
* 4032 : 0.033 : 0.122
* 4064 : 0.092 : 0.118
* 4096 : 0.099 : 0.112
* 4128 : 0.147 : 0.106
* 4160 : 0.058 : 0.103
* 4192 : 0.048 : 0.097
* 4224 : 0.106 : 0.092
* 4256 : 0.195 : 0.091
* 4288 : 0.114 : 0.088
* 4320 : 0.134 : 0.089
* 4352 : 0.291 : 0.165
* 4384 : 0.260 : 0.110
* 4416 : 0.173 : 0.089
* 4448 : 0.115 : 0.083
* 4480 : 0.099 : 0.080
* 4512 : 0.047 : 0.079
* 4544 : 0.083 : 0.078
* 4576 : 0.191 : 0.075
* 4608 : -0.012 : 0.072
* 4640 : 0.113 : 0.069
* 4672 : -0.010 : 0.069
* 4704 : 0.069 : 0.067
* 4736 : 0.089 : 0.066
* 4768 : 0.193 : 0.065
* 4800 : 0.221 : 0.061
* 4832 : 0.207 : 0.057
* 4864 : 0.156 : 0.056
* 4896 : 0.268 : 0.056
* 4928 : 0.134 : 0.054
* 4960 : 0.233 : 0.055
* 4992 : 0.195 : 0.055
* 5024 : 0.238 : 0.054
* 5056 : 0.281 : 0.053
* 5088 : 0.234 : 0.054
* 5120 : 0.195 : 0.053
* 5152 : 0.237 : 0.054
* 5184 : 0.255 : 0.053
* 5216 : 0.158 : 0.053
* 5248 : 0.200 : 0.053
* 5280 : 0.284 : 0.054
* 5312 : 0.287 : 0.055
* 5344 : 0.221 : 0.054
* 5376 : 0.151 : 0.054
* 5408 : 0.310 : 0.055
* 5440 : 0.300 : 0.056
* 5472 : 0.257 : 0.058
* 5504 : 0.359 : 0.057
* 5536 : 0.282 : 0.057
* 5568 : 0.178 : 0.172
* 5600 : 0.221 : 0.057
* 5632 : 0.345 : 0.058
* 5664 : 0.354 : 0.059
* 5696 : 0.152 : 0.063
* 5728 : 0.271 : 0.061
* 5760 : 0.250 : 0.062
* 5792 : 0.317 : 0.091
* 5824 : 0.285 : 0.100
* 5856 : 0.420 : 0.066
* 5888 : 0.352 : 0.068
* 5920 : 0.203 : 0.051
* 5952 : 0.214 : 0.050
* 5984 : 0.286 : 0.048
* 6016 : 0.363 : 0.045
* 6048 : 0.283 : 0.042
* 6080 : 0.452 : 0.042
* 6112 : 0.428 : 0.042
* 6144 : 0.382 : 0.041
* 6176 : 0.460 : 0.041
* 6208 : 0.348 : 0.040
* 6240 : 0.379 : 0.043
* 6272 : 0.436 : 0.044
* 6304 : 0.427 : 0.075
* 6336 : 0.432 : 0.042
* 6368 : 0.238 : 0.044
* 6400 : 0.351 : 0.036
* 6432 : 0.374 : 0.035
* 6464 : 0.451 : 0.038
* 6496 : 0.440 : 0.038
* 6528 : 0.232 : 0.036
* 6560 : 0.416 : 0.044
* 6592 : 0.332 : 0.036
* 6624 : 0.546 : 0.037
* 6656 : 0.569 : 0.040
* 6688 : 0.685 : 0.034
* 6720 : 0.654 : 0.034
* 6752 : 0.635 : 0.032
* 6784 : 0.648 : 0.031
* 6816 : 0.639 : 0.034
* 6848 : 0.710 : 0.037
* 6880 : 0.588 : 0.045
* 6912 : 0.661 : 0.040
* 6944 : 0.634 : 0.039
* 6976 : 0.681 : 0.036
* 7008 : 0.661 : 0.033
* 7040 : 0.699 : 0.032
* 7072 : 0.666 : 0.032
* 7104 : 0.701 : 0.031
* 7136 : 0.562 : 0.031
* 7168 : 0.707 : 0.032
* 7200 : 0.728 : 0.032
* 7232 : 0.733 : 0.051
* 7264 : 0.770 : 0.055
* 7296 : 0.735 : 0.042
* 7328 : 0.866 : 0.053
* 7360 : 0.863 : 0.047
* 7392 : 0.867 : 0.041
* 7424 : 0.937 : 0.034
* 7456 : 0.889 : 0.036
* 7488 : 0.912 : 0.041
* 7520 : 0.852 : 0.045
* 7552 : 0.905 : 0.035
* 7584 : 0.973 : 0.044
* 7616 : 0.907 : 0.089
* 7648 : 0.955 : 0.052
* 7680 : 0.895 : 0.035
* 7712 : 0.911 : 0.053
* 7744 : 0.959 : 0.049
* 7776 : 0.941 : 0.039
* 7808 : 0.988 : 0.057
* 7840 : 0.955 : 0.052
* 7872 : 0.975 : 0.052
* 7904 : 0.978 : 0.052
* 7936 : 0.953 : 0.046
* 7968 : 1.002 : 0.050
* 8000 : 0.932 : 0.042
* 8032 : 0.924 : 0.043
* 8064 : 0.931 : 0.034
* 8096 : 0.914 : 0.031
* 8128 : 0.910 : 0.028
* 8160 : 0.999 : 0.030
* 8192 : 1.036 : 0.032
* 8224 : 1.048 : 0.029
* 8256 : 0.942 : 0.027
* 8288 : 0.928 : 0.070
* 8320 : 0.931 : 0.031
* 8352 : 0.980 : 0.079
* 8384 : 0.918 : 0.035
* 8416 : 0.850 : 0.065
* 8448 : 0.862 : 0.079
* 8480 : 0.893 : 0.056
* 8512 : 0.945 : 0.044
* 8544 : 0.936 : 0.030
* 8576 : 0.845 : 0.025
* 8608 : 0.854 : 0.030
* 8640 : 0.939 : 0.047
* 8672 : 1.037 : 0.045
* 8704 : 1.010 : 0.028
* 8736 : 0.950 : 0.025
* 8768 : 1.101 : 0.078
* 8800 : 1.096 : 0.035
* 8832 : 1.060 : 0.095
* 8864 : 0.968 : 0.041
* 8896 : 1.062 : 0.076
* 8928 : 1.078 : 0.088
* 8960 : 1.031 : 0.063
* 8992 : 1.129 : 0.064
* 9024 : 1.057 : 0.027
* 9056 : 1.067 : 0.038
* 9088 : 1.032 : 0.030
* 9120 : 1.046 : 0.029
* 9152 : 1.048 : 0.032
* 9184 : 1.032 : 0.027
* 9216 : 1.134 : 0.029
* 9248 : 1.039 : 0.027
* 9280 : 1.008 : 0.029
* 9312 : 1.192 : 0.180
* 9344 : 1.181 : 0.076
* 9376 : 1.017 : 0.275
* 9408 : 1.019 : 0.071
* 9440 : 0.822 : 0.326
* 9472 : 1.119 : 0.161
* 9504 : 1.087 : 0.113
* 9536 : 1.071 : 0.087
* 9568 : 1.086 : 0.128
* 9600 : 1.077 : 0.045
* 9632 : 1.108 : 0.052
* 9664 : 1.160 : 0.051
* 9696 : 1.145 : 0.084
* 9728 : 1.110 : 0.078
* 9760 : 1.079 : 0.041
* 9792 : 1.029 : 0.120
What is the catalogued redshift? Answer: 0.660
